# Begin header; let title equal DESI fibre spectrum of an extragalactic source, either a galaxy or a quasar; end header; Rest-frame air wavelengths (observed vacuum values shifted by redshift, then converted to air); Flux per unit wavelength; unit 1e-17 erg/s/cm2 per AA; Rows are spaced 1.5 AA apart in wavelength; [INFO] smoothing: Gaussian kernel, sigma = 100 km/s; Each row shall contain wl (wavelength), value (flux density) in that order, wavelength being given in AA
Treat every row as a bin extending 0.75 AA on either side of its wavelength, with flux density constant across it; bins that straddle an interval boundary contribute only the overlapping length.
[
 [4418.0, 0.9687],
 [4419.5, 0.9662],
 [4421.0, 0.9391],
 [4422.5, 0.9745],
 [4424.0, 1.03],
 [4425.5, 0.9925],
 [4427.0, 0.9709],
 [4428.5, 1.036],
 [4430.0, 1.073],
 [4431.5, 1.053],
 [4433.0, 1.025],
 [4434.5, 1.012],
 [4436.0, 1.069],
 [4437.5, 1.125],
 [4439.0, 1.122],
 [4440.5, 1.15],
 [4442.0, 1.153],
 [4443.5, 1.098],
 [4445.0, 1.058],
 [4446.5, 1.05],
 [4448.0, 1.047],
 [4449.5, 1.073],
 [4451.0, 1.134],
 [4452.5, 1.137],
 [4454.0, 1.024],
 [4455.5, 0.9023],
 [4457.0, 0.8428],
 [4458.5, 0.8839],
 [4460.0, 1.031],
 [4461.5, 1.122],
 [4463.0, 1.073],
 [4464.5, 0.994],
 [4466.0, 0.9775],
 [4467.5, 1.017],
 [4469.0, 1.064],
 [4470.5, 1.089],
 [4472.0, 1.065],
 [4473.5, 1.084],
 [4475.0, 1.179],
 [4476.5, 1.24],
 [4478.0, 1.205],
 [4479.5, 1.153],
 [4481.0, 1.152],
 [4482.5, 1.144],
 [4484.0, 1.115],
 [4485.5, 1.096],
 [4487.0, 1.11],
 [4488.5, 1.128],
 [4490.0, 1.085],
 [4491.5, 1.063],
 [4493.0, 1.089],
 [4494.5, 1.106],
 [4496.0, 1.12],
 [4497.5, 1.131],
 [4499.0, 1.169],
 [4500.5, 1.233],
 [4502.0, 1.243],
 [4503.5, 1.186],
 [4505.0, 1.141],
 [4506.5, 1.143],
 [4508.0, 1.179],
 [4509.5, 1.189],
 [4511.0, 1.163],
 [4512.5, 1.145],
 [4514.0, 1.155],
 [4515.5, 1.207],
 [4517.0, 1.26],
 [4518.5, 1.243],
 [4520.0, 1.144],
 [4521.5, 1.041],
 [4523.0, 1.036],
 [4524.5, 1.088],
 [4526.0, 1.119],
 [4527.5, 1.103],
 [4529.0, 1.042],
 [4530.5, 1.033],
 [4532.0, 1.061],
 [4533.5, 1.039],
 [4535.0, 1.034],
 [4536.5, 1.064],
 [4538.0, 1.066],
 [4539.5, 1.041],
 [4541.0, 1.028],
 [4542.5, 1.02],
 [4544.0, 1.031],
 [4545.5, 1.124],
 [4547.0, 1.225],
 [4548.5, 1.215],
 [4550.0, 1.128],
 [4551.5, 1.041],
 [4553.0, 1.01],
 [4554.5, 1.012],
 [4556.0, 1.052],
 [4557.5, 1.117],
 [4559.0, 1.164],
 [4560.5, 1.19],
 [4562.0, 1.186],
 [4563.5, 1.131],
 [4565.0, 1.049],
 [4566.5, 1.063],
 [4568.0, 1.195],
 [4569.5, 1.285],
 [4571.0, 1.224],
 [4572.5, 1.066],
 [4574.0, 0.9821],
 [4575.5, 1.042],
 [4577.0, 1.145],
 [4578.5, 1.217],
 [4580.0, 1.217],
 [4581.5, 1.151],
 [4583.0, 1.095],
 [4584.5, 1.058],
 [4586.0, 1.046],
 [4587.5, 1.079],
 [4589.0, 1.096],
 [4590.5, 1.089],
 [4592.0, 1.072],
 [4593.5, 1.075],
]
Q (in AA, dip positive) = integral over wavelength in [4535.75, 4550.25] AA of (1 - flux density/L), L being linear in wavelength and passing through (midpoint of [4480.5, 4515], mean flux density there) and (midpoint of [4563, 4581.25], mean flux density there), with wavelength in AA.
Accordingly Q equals 0.58 AA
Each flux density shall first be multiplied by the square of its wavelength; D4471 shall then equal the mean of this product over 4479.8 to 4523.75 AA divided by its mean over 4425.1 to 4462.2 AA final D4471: 1.1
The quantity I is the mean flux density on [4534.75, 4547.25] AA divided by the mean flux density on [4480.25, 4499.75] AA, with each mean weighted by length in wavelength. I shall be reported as 1.0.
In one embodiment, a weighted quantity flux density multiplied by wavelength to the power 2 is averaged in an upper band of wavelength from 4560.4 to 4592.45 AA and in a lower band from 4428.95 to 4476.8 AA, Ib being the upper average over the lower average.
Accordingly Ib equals 1.12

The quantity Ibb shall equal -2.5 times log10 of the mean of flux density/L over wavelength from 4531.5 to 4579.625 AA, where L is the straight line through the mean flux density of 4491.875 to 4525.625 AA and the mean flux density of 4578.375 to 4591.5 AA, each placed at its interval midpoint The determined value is 0.02 mag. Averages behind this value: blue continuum 1.15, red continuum 1.11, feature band 1.1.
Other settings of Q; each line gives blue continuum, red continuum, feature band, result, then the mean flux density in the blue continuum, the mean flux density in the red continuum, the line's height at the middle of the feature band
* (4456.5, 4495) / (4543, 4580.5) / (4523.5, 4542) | 0.8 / 1.08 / 1.12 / 1.11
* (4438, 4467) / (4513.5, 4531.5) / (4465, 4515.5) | -2.1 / 1.05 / 1.12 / 1.09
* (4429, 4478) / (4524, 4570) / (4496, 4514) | -1.5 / 1.06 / 1.09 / 1.08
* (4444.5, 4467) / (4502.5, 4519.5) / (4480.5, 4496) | 0.1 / 1.02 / 1.18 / 1.12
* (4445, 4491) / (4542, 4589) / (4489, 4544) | -1.1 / 1.07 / 1.12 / 1.09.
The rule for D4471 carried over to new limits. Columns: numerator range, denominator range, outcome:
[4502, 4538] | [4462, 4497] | 1.04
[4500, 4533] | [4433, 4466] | 1.12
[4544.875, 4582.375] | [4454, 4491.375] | 1.10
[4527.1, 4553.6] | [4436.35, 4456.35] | 1.03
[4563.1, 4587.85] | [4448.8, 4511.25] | 1.06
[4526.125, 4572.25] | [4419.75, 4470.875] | 1.11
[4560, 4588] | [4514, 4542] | 1.05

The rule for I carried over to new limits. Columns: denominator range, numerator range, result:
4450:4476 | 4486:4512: 1.10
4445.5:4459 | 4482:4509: 1.12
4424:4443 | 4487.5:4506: 1.07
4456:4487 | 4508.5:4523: 1.08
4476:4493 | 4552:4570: 0.99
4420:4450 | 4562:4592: 1.06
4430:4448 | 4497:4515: 1.09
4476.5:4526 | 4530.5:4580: 0.96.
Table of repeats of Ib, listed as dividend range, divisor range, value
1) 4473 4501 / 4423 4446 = 1.09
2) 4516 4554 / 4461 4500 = 1.01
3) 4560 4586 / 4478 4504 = 1.03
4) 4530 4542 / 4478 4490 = 0.95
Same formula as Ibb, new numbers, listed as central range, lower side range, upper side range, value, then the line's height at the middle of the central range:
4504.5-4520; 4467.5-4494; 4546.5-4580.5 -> -0.06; 1.12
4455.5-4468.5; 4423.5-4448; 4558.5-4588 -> 0.09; 1.08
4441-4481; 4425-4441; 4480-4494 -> 0.02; 1.08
